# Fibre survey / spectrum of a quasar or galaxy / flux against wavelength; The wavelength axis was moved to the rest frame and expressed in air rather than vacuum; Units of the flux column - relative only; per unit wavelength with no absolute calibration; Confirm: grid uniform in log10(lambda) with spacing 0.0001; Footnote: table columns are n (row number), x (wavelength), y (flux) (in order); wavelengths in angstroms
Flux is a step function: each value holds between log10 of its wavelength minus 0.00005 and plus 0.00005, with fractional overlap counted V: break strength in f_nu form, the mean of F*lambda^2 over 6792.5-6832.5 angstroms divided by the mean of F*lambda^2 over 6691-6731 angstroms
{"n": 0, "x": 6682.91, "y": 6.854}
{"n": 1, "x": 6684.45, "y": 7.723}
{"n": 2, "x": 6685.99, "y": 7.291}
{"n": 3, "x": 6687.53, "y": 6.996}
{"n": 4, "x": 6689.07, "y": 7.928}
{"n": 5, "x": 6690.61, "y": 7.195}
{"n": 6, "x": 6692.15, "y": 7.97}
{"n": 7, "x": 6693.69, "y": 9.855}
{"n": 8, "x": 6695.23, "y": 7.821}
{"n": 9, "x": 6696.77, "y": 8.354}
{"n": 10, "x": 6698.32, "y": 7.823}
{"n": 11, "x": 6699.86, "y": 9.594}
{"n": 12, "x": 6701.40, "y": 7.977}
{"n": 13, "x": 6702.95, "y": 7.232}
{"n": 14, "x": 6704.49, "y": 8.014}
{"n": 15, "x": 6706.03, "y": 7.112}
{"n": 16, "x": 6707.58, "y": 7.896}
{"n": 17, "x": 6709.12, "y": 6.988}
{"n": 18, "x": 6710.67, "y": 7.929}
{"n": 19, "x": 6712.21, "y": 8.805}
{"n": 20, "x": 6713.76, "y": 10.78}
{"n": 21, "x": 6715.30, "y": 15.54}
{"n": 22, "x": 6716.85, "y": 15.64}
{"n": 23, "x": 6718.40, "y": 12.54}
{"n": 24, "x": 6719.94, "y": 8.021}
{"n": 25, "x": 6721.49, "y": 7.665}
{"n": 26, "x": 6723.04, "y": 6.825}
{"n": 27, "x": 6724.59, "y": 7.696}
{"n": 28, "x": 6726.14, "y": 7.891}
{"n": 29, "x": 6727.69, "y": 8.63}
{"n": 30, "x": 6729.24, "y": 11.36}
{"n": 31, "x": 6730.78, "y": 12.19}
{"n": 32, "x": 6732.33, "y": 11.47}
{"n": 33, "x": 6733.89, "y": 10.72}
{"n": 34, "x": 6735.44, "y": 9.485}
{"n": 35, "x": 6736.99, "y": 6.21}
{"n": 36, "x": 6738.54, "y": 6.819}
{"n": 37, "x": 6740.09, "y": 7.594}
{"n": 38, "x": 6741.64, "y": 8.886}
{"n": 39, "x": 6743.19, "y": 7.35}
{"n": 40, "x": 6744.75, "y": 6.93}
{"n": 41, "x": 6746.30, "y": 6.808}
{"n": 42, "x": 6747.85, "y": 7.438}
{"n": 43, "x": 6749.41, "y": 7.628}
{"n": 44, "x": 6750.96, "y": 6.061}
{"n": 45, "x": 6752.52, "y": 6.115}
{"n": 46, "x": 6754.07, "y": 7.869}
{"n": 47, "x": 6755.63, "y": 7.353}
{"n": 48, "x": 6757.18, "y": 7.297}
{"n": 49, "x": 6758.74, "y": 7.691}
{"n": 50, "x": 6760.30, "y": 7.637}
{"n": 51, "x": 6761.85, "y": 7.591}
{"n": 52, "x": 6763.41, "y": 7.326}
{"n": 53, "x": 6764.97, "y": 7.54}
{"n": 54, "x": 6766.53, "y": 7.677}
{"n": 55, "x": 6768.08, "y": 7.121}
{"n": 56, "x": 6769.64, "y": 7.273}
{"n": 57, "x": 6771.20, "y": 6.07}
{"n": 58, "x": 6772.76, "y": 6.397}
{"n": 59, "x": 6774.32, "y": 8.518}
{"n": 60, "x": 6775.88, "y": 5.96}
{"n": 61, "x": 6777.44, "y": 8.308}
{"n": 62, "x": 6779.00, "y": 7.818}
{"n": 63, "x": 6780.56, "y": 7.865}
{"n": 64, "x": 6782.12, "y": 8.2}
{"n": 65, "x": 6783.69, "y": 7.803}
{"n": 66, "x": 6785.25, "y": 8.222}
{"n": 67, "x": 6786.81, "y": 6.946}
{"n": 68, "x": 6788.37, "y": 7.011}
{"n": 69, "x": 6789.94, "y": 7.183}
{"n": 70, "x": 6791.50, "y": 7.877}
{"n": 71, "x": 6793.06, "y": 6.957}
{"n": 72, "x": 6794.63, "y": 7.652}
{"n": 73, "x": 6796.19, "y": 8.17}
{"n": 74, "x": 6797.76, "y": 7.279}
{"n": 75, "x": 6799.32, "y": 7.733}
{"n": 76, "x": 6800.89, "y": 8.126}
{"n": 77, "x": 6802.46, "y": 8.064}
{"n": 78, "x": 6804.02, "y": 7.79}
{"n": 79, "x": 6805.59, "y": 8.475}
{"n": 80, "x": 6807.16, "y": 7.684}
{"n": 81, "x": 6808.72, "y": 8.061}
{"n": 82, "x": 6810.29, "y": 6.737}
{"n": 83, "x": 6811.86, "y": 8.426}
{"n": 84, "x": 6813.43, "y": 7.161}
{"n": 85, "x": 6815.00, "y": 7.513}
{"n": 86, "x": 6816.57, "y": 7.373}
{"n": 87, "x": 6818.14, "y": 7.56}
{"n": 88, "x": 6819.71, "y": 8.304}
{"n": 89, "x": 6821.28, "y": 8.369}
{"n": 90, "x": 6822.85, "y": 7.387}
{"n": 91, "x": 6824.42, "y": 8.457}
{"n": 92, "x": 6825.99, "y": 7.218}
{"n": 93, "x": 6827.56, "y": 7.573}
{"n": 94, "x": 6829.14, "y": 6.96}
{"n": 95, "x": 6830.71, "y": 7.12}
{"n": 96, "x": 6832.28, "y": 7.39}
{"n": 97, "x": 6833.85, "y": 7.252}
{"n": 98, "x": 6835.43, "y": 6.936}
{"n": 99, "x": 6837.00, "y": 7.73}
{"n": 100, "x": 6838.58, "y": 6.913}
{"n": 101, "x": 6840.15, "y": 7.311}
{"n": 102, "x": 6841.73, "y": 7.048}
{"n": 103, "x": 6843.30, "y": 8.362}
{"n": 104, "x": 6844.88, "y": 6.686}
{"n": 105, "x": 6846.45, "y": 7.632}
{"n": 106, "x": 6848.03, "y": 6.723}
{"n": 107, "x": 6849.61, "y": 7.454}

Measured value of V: 0.87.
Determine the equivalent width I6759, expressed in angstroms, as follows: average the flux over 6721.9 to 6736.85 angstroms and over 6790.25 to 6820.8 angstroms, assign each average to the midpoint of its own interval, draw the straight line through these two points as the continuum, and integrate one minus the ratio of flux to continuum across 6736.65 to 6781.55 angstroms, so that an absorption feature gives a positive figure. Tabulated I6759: 7.4 angstroms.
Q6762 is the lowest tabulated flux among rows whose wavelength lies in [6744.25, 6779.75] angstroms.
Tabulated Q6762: 5.96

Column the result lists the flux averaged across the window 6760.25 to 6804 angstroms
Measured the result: 7.52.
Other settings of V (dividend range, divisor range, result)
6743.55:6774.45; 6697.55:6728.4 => 0.81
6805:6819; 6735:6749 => 1.05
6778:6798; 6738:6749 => 1.04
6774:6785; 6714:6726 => 0.76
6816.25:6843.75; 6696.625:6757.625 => 0.90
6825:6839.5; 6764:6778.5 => 1.02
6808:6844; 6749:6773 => 1.07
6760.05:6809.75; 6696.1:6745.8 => 0.86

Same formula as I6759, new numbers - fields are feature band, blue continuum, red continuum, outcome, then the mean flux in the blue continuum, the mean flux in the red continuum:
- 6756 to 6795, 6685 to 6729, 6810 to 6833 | 2.98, 8.74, 7.59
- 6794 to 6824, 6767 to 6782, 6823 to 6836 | -1.80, 7.31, 7.37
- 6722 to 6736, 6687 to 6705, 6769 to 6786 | -3.06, 8.08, 7.49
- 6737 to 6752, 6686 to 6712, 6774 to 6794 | 1.02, 7.92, 7.57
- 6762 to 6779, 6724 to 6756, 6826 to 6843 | 1.40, 8.23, 7.26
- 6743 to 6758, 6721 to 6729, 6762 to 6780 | 1.03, 7.98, 7.29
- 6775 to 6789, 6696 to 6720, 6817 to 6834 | 1.19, 9.43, 7.61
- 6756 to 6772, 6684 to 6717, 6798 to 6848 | 1.51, 8.63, 7.58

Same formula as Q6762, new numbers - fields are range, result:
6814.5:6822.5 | 7.373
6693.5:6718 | 6.988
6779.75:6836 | 6.737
